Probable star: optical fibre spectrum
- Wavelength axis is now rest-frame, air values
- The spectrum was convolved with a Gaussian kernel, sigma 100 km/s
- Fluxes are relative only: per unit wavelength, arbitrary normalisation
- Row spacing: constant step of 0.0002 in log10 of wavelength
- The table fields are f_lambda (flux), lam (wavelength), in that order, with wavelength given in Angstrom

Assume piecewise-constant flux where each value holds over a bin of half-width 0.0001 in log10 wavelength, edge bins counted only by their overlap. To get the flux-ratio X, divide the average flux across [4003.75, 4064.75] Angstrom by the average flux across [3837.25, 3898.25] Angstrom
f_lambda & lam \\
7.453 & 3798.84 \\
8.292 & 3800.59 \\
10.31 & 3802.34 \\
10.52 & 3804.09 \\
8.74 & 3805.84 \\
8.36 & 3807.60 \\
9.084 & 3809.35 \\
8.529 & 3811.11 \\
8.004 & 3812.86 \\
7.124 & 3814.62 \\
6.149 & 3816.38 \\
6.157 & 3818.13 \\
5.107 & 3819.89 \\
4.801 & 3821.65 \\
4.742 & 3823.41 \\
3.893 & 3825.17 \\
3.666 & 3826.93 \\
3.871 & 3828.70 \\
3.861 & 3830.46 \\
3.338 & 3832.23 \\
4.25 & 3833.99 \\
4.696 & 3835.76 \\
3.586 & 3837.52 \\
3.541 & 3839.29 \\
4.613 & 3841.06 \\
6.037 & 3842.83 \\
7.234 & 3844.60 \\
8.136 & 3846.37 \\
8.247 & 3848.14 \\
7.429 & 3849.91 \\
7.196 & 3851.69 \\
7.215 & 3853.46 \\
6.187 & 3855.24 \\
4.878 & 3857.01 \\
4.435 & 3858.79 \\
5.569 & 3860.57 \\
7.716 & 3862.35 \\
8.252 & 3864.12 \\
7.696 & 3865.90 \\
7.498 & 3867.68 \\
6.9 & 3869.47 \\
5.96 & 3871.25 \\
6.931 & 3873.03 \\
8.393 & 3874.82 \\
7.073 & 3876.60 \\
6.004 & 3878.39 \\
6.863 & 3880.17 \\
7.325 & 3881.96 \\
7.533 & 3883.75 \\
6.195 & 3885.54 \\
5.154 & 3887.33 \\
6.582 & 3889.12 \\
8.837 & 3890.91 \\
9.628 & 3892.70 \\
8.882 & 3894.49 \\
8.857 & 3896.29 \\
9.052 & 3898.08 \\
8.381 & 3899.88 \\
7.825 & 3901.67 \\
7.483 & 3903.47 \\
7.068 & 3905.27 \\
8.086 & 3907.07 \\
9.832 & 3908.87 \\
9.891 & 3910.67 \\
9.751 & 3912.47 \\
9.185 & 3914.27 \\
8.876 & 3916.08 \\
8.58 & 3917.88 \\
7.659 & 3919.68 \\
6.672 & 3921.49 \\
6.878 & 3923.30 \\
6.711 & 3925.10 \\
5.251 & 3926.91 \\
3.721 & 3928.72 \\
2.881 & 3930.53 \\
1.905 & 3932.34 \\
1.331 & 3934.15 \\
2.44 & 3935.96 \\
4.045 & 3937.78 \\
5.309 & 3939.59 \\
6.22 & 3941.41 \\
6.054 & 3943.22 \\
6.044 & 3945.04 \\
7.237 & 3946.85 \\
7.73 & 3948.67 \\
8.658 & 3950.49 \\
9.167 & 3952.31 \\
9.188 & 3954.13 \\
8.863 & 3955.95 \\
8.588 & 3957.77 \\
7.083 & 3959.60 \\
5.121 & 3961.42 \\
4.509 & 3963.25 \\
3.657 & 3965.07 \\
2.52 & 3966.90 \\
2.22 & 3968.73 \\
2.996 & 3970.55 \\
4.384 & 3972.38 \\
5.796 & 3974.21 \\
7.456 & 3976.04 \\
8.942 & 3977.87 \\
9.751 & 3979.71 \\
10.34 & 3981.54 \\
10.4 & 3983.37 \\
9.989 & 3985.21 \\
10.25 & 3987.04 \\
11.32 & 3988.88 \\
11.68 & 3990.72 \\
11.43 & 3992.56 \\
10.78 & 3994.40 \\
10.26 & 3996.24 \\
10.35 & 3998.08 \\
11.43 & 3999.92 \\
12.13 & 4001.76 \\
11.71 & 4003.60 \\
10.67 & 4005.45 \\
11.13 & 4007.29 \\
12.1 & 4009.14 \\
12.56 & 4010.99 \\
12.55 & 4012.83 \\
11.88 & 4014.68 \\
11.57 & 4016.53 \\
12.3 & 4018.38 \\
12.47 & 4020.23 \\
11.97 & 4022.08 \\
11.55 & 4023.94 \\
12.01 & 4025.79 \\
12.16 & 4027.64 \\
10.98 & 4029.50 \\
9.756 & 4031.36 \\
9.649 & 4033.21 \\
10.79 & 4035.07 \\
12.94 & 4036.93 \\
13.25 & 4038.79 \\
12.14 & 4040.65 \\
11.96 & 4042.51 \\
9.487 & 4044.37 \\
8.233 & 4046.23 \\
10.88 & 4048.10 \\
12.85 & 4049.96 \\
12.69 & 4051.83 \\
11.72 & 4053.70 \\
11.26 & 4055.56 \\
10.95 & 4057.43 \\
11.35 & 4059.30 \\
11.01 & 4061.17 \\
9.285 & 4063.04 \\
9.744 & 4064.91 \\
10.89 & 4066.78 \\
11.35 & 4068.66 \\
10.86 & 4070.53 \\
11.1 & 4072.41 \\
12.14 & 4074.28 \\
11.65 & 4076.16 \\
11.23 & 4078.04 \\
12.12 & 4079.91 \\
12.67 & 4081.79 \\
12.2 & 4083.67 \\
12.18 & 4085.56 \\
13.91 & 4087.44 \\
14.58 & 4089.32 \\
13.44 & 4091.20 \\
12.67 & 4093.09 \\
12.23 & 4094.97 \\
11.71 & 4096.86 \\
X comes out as 1.7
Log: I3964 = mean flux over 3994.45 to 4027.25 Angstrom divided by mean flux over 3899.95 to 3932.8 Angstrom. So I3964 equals 1.6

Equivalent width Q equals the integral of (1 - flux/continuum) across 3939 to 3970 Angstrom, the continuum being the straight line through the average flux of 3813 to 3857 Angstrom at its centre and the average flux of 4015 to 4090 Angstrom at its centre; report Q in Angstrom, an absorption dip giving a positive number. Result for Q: 8.6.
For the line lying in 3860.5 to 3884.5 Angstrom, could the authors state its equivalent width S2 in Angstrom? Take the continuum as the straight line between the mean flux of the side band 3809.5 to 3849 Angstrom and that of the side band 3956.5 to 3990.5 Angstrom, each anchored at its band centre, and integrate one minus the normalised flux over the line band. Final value -4.82 Angstrom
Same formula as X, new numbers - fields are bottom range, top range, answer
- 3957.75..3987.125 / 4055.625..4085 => 1.72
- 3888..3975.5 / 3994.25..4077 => 1.72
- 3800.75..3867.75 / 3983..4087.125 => 1.79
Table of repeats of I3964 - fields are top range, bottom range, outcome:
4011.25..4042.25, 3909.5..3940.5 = 1.97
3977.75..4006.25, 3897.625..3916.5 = 1.24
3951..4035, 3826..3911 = 1.41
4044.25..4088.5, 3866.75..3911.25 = 1.48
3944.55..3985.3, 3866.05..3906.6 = 0.93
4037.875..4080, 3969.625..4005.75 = 1.17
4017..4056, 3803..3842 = 1.99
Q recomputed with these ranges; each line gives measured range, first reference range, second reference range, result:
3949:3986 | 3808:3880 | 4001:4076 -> 9.7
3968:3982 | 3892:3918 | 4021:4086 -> 5.0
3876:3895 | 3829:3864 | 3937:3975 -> -4.7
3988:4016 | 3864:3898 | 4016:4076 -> -3.3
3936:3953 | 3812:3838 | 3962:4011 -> 3.0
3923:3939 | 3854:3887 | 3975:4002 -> 8.8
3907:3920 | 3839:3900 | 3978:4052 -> -1.2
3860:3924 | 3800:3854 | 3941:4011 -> -4.5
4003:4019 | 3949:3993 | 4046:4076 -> -4.6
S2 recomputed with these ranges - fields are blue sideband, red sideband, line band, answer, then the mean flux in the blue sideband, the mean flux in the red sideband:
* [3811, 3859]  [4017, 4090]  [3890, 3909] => -3.01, 5.57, 11.5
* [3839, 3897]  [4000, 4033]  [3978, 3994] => 0.23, 6.97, 11.7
